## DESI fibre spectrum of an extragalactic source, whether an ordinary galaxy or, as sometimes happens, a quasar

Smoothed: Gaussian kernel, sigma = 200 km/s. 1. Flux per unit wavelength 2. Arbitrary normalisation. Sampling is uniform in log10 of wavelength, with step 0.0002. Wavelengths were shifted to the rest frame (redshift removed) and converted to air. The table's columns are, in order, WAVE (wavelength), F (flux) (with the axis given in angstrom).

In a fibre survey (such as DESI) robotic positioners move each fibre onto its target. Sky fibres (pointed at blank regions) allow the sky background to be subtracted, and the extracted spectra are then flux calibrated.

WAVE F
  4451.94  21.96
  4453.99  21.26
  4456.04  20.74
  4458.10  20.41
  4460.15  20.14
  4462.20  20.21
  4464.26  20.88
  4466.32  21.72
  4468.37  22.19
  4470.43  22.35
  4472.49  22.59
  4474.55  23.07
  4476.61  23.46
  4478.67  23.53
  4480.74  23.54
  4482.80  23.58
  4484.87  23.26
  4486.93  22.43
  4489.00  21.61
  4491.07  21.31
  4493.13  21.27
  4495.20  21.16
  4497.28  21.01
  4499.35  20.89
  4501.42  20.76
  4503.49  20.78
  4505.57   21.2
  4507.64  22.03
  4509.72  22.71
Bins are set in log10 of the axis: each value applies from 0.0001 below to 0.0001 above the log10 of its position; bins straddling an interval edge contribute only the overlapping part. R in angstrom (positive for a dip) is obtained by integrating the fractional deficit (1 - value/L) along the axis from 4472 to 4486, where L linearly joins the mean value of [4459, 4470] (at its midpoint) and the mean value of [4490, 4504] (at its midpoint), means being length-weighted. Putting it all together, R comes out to -1.5 angstrom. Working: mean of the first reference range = 21.1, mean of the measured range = 23.3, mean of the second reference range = 21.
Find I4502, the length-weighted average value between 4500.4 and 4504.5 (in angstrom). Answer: 20.8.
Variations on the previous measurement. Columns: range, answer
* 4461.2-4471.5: 21.5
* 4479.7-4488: 23.2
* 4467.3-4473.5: 22.4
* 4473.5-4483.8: 23.4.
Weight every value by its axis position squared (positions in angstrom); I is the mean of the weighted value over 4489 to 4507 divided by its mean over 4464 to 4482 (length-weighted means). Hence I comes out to 0.9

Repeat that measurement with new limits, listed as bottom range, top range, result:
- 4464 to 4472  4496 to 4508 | 0.97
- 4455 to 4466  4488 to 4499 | 1.05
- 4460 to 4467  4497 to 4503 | 1.02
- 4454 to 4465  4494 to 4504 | 1.04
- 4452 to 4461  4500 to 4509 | 1.04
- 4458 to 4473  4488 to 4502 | 1.00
